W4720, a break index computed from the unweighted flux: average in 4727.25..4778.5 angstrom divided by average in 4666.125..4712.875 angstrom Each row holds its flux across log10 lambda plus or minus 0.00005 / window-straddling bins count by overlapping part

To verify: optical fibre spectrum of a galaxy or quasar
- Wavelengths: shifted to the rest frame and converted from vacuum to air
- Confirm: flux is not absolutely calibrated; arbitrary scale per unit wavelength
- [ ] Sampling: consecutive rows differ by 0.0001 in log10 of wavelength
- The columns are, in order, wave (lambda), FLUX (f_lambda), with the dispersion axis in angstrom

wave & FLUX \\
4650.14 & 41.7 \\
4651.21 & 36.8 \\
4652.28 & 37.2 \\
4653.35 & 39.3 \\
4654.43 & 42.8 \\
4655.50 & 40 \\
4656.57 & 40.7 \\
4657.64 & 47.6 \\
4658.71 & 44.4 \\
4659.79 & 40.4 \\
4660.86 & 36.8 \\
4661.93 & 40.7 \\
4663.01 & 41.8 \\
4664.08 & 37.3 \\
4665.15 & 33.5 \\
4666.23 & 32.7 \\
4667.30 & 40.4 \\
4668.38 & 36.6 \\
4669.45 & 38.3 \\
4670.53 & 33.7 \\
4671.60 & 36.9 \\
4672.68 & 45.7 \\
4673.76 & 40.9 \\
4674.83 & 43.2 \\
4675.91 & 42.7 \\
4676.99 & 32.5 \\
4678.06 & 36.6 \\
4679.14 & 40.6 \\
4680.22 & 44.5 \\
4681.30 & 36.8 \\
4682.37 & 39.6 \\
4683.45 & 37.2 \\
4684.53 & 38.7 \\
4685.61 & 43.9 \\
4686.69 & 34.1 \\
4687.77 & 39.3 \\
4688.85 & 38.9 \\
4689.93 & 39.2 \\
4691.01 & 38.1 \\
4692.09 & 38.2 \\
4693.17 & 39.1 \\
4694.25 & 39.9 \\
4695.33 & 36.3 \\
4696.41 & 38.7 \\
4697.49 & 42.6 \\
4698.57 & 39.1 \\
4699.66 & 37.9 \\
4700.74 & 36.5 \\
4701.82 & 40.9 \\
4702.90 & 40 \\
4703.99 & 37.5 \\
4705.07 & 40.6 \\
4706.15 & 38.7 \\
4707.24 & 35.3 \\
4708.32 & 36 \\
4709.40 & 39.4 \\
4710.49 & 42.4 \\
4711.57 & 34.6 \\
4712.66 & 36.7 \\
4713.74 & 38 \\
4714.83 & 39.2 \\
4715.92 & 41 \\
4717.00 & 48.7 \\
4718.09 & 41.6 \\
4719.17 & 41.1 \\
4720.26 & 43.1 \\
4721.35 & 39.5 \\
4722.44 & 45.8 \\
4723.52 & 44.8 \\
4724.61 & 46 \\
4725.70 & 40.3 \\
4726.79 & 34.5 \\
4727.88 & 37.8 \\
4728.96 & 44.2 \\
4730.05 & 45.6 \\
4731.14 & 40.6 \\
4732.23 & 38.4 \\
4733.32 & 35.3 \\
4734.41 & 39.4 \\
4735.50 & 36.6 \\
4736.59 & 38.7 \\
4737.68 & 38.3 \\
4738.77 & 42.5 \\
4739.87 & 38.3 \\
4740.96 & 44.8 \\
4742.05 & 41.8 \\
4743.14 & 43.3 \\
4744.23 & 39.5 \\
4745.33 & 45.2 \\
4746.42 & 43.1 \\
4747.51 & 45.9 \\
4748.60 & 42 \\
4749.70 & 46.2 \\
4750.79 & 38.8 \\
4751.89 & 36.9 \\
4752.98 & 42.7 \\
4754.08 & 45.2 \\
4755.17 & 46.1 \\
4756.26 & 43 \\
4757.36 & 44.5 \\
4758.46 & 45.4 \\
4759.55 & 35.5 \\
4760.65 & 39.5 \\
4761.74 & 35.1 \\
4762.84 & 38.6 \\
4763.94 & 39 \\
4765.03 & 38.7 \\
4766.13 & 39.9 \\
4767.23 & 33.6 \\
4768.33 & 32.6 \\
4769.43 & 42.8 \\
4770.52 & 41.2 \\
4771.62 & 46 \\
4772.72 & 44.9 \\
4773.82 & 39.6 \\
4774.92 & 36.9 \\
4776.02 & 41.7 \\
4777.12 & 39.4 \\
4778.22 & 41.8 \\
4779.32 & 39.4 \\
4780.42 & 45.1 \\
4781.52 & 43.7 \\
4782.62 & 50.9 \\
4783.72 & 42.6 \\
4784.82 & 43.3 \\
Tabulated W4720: 1.05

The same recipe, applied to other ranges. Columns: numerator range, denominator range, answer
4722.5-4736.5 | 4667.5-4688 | 1.04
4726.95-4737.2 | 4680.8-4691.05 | 1.02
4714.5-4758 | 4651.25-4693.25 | 1.07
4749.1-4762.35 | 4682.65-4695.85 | 1.08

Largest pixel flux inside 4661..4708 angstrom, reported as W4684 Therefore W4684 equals 45.7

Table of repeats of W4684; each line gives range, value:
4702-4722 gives 48.7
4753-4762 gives 46.1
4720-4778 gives 46.2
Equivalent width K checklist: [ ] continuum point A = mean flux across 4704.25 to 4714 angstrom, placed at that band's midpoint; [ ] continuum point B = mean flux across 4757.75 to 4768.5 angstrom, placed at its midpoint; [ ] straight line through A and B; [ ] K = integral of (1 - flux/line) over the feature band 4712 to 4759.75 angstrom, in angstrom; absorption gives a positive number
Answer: -4.4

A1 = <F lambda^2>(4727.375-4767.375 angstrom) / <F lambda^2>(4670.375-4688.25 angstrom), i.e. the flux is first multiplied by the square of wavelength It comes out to 1.07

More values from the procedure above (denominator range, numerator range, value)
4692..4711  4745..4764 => 1.10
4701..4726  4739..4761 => 1.06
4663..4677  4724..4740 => 1.06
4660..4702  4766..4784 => 1.11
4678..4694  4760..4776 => 1.04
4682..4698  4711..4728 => 1.06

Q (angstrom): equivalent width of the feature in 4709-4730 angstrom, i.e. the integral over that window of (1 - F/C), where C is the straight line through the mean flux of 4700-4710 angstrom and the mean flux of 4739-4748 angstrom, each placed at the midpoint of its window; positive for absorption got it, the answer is -0.6 angstrom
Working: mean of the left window 38.3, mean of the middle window 41.1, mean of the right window 42.7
